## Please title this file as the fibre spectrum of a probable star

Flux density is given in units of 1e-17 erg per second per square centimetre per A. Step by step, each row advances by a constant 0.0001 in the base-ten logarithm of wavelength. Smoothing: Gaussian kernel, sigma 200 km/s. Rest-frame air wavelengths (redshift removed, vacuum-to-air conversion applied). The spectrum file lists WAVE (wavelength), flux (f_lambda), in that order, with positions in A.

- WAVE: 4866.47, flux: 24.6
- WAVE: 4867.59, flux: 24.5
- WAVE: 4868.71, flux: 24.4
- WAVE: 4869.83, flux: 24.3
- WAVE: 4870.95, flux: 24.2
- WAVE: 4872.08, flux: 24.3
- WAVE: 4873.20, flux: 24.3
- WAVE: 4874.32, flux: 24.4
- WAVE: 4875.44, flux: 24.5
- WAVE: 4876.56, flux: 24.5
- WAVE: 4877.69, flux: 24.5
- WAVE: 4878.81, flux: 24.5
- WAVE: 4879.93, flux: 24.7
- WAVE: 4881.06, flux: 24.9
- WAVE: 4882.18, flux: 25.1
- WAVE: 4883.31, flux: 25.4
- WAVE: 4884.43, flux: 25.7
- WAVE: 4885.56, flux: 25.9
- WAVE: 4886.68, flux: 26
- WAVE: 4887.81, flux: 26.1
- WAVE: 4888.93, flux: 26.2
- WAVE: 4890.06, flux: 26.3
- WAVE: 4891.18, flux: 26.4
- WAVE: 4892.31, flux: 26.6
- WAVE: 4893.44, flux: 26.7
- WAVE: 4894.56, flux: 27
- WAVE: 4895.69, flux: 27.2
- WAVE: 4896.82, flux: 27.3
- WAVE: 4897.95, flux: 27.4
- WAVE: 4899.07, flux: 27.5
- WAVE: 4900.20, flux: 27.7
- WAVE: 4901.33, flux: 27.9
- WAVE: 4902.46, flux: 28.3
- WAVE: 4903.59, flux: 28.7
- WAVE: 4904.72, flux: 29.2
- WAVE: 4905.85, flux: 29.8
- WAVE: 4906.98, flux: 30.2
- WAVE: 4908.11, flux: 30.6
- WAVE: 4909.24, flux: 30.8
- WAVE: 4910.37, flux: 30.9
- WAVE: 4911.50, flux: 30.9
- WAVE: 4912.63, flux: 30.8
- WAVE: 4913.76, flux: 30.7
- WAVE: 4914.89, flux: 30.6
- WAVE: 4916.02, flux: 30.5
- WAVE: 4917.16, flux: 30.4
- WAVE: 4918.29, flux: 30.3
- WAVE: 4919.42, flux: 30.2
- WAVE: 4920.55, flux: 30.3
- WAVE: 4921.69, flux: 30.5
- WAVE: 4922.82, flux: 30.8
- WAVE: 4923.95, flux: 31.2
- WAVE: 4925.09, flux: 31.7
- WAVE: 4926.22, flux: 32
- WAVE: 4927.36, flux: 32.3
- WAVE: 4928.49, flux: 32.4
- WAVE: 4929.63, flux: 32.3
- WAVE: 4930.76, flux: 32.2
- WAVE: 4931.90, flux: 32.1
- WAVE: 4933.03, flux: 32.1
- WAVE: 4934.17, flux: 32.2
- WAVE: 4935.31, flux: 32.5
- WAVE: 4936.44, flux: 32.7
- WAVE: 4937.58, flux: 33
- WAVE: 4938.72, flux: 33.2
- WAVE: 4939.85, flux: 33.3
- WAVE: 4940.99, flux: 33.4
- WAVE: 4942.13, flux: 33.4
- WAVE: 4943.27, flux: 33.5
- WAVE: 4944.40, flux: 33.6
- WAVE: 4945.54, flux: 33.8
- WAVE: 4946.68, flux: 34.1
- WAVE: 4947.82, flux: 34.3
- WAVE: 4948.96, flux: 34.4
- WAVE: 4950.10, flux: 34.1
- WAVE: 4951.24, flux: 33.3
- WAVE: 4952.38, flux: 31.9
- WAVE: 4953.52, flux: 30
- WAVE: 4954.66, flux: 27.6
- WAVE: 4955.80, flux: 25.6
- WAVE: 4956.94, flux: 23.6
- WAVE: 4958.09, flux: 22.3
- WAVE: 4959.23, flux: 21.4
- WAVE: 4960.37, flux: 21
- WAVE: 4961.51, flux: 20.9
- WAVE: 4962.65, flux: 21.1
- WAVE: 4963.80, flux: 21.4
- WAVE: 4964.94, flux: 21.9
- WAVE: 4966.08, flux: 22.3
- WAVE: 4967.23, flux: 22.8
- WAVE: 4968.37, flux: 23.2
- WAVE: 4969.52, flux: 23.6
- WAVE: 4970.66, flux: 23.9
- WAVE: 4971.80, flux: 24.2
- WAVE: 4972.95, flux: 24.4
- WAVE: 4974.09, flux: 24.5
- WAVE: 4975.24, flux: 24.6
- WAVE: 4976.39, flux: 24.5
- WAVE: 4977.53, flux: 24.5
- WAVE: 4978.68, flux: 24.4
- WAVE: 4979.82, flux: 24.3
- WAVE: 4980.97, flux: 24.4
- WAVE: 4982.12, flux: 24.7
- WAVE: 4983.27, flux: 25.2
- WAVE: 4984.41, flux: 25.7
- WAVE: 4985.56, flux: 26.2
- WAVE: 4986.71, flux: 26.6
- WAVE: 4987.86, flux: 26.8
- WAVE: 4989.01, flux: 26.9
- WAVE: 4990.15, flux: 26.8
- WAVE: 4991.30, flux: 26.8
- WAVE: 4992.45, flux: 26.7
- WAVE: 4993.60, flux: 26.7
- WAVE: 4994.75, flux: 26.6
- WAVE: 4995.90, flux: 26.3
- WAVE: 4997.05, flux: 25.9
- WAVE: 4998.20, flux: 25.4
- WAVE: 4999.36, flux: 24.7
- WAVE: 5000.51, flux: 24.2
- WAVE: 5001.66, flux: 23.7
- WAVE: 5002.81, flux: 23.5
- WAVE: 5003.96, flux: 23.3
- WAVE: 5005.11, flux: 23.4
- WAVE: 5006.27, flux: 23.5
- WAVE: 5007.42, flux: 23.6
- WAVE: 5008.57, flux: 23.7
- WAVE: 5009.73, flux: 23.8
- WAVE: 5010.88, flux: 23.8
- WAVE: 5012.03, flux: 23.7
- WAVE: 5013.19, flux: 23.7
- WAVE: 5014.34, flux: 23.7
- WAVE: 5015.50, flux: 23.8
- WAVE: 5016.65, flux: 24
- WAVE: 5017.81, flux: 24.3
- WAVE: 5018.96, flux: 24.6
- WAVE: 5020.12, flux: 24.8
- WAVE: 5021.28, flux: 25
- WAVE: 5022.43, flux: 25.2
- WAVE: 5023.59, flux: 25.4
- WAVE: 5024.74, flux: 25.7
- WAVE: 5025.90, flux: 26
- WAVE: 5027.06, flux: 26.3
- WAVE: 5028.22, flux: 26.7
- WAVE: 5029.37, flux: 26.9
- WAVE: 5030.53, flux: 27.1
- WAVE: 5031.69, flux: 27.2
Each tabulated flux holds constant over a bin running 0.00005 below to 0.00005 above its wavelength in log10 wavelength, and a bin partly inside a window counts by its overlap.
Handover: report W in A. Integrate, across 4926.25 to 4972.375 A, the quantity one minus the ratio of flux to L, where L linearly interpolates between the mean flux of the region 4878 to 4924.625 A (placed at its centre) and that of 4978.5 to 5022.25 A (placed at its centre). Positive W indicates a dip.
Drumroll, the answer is -3.9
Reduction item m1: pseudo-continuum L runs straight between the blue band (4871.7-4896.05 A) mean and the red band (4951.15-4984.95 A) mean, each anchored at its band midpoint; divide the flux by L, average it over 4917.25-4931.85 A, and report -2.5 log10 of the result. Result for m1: -0.25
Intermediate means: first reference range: 25.5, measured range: 31.3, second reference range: 24.3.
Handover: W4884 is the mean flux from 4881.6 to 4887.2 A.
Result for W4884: 25.6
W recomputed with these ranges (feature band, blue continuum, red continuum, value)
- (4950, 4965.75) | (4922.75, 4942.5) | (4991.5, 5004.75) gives 2.4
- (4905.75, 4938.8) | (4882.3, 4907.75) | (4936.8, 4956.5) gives -1.5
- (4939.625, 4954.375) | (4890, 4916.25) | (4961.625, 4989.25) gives -4.1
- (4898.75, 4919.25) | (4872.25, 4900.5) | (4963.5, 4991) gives -3.4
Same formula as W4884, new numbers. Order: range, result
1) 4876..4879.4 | 24.5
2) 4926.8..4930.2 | 32.4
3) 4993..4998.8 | 26.1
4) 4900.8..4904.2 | 28.3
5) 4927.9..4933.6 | 32.2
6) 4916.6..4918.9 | 30.4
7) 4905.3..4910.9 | 30.5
